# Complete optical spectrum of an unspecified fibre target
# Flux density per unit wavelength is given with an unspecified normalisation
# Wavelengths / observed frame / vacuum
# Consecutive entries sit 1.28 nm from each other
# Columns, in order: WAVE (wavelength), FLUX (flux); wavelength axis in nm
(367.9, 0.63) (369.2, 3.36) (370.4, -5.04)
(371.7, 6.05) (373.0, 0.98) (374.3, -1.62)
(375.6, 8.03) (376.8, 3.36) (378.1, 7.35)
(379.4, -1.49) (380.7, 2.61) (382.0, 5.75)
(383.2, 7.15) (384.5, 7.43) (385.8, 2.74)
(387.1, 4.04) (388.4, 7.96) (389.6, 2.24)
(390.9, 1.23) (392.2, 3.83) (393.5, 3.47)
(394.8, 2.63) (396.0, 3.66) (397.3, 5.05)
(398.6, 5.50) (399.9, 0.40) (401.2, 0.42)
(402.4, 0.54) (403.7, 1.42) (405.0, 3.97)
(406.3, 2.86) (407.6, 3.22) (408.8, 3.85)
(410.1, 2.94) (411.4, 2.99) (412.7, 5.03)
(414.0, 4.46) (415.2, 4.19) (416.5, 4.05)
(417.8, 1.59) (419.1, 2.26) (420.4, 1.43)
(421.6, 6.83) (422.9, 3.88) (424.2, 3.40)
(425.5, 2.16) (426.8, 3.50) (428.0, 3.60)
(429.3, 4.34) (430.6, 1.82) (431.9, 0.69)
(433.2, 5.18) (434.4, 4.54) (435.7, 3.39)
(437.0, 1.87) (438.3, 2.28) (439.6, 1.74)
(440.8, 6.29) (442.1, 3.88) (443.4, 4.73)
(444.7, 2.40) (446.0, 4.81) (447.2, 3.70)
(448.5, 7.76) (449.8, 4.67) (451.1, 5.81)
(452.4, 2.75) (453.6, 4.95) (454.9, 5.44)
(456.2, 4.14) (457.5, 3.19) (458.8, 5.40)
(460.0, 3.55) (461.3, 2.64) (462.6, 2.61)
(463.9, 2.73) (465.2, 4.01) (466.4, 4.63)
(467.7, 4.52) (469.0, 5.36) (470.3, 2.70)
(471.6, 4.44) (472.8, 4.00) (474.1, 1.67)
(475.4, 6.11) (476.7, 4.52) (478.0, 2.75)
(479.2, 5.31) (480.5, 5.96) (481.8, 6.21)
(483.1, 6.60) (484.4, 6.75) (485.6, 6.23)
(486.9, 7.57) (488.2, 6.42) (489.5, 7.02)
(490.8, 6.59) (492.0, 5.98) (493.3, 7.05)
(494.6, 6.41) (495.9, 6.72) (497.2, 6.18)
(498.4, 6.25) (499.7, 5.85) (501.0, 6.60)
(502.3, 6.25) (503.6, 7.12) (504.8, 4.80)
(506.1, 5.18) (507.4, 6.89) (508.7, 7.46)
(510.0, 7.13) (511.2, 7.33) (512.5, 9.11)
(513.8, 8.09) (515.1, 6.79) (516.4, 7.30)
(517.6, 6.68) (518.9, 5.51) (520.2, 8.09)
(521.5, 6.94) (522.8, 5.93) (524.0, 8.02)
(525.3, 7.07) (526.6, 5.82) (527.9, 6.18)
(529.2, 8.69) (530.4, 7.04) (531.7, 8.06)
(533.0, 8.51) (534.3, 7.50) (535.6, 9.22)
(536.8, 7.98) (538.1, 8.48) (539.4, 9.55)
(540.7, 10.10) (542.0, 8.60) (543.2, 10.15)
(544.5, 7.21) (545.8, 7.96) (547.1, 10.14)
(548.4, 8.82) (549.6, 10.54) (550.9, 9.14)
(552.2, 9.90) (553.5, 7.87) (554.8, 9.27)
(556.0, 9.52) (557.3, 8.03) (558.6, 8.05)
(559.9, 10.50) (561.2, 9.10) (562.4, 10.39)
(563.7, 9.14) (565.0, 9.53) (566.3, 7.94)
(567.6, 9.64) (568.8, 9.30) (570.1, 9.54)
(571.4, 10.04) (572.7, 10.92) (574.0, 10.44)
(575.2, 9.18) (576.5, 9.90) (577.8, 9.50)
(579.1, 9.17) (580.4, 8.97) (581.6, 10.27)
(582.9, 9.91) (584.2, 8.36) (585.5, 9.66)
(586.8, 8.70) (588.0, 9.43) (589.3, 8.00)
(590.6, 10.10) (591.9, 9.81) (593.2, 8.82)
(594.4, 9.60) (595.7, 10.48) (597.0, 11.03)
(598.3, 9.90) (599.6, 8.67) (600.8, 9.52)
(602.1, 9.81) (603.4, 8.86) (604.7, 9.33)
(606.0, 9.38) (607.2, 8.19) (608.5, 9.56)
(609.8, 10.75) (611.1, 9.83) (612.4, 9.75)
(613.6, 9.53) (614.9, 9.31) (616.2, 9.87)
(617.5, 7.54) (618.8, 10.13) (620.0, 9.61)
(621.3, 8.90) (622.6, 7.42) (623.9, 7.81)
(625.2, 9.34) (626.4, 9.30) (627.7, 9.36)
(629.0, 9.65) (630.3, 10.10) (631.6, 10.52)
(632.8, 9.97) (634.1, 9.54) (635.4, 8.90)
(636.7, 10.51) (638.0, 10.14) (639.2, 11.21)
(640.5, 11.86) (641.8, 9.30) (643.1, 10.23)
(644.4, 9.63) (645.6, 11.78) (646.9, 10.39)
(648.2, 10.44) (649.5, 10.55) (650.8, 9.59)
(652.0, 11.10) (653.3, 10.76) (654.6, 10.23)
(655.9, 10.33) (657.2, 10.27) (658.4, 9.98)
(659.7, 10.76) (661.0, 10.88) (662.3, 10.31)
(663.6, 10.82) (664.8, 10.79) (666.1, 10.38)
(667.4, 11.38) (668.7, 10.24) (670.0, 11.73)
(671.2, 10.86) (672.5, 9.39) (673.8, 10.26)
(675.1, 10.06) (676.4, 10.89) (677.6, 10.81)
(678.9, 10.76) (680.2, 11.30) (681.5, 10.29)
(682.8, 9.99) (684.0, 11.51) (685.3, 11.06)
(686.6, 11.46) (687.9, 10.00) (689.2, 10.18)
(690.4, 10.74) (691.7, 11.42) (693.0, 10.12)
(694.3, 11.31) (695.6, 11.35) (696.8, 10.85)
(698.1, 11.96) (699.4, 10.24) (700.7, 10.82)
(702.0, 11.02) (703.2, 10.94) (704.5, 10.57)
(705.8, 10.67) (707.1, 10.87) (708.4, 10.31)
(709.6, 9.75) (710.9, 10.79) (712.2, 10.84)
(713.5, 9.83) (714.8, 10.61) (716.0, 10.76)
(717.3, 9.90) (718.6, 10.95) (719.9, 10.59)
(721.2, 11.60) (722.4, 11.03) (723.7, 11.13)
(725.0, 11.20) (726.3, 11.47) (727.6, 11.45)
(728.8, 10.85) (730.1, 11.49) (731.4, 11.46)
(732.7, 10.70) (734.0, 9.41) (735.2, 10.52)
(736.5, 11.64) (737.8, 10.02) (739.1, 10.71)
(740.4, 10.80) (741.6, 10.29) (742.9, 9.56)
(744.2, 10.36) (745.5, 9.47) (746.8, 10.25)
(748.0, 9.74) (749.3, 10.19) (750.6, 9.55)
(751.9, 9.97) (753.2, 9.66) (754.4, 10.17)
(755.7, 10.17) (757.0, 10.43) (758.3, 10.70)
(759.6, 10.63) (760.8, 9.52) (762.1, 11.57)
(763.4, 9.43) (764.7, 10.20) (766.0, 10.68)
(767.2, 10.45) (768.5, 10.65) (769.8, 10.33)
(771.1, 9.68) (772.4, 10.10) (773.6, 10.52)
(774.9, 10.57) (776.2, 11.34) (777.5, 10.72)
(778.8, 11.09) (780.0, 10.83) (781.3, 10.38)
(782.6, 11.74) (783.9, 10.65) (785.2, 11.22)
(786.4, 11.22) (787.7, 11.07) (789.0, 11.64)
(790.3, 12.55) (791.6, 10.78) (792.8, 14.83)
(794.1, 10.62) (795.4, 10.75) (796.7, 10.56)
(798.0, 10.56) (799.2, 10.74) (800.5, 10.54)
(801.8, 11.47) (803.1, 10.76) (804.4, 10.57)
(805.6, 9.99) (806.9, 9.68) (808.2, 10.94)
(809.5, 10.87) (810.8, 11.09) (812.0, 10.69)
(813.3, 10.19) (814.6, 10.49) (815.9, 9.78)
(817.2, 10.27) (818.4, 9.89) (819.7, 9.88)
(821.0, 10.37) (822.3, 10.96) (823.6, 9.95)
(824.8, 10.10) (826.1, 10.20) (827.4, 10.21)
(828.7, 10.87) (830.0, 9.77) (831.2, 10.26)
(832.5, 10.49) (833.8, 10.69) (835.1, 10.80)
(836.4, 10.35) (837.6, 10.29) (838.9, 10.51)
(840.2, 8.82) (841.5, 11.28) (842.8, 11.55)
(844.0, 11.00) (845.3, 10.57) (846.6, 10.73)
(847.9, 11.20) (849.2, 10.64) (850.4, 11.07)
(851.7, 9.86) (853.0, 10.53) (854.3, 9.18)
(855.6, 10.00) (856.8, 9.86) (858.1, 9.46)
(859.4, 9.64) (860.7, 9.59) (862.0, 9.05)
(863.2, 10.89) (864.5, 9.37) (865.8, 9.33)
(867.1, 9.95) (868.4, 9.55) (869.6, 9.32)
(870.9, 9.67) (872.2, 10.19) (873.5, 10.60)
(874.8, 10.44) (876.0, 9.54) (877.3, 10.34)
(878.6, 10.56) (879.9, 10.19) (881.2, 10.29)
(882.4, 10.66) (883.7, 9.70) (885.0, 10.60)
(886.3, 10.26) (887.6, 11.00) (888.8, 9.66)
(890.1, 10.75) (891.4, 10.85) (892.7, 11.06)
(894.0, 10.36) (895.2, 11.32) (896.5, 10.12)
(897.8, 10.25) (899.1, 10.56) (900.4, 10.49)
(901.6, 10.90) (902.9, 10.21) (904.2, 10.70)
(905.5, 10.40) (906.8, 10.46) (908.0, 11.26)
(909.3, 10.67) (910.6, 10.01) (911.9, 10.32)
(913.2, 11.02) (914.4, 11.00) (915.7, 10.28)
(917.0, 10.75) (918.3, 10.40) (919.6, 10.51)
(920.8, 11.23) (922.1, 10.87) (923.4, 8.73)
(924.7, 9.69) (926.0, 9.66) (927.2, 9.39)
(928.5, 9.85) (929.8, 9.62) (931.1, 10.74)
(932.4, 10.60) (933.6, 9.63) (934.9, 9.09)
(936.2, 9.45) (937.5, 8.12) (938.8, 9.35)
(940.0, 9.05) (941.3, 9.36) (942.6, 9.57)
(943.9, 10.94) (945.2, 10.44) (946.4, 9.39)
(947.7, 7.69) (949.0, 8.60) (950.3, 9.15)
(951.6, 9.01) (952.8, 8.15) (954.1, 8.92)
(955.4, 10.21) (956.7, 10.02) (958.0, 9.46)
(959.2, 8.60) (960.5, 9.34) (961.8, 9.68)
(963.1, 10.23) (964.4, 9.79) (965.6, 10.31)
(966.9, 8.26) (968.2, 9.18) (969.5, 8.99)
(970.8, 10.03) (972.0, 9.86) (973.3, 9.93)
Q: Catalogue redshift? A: 0.204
